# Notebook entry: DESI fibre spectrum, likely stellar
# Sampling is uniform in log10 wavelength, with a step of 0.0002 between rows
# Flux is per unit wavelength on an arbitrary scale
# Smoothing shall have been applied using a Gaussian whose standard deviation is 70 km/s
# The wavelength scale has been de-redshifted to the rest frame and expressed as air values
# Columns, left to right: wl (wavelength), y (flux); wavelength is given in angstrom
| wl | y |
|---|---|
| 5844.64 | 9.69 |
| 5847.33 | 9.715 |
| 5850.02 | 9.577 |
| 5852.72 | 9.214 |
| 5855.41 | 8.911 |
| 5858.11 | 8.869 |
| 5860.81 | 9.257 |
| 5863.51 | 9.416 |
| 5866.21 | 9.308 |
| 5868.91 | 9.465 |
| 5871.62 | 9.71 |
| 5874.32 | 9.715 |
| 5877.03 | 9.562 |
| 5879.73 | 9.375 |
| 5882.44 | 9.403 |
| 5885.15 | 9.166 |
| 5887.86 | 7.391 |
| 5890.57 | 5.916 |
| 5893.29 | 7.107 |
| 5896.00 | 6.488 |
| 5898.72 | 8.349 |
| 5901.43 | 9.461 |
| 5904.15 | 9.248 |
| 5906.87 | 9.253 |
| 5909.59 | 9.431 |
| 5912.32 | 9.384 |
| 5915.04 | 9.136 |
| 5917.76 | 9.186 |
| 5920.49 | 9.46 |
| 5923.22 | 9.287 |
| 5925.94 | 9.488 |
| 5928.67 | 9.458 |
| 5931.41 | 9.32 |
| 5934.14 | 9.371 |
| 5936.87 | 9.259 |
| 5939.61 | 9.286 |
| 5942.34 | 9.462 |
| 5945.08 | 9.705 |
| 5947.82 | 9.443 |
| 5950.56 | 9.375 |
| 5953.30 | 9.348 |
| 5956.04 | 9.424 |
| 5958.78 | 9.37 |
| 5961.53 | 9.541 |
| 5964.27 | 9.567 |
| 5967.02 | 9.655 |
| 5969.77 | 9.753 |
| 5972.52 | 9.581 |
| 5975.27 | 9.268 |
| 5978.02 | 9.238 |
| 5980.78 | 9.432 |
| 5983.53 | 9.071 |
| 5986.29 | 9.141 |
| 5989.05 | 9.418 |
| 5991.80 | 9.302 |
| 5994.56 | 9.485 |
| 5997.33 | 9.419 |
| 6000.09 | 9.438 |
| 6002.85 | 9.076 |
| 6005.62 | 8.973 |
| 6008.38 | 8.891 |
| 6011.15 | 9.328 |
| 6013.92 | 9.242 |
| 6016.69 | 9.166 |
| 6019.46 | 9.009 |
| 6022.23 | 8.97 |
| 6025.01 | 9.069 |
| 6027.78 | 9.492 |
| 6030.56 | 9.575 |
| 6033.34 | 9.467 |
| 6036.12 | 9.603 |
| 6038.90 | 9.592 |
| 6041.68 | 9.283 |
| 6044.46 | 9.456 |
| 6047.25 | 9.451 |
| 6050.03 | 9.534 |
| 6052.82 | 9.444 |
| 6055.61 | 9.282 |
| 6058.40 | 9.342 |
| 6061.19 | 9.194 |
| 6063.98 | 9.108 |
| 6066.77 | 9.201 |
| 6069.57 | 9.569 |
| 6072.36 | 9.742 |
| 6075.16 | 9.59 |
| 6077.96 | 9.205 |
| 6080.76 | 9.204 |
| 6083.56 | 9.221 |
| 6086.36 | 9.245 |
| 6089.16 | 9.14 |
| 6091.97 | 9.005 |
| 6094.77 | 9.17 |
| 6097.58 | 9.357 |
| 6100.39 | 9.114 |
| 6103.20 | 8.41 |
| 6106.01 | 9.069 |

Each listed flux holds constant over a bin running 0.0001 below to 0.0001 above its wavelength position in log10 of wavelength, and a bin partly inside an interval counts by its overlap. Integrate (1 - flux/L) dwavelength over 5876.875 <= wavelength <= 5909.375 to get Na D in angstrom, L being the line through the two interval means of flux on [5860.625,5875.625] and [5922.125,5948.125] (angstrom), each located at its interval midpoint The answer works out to 3.7 angstrom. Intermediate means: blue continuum 9.5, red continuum 9.41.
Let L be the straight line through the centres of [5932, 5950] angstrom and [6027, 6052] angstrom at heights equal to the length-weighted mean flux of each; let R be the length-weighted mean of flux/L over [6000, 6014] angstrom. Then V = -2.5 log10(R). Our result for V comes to 0.04 mag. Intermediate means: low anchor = 9.42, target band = 9.13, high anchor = 9.49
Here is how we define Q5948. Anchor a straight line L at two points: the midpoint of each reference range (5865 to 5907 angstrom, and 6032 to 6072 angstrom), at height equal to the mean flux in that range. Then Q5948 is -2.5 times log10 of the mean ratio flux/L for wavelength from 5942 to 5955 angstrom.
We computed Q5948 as -0.06 mag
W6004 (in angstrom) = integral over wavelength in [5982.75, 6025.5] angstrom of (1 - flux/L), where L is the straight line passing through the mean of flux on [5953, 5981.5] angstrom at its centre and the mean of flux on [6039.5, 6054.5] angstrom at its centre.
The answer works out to 1.2 angstrom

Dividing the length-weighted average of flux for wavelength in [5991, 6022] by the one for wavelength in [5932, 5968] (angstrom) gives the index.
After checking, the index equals 0.97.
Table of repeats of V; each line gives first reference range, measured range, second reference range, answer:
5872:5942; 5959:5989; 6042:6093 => -0.038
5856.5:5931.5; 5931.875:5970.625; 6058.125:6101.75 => -0.049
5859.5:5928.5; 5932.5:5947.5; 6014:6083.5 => -0.043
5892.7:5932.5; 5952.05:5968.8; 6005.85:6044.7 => -0.046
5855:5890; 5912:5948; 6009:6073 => -0.020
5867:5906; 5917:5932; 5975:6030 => -0.066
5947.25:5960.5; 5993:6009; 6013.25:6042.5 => 0.014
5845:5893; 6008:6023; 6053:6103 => 0.008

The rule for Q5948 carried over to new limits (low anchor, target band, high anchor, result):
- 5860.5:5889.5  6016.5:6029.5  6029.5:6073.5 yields 0.03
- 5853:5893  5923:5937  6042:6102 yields -0.04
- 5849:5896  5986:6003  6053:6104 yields -0.03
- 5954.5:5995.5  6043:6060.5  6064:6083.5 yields 0.00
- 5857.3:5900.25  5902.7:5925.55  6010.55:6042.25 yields -0.06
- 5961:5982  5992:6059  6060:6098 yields 0.01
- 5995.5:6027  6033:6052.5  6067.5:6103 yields -0.03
